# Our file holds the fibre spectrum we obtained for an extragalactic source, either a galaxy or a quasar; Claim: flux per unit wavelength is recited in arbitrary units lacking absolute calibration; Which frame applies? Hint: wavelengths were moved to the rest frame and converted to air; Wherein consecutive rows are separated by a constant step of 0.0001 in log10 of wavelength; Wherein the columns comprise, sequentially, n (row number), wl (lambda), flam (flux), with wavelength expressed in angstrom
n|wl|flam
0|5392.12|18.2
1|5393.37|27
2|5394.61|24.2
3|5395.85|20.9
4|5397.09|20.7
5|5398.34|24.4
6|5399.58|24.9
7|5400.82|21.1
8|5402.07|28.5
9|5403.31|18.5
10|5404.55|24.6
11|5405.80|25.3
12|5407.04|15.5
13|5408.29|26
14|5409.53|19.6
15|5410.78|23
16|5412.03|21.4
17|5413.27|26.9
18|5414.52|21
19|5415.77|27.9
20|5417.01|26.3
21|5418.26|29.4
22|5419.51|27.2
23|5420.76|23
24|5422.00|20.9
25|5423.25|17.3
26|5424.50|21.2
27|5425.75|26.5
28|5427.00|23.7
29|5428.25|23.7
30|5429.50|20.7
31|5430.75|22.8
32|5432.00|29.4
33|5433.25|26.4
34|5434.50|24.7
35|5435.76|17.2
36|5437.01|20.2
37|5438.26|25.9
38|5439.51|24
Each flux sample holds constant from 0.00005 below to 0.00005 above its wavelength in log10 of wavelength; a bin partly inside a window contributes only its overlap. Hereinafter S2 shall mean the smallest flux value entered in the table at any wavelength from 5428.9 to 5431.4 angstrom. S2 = 20.7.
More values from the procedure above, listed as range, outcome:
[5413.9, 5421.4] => 21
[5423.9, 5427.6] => 21.2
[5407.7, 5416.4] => 19.6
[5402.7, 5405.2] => 18.5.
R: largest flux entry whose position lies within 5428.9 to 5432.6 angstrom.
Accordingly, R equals 29.4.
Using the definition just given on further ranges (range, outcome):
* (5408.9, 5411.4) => 23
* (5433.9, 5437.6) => 24.7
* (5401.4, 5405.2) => 28.5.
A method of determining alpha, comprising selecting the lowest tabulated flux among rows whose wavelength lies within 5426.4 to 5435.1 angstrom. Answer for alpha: 20.7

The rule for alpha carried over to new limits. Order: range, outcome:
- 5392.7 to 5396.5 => 20.9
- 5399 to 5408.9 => 15.5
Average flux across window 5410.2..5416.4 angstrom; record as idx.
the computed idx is 24.1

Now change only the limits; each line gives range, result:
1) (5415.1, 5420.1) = 27.6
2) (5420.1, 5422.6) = 22.1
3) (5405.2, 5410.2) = 21.6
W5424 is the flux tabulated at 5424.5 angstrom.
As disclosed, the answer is 21.2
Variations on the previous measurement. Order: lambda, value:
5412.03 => 21.4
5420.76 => 23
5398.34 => 24.4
